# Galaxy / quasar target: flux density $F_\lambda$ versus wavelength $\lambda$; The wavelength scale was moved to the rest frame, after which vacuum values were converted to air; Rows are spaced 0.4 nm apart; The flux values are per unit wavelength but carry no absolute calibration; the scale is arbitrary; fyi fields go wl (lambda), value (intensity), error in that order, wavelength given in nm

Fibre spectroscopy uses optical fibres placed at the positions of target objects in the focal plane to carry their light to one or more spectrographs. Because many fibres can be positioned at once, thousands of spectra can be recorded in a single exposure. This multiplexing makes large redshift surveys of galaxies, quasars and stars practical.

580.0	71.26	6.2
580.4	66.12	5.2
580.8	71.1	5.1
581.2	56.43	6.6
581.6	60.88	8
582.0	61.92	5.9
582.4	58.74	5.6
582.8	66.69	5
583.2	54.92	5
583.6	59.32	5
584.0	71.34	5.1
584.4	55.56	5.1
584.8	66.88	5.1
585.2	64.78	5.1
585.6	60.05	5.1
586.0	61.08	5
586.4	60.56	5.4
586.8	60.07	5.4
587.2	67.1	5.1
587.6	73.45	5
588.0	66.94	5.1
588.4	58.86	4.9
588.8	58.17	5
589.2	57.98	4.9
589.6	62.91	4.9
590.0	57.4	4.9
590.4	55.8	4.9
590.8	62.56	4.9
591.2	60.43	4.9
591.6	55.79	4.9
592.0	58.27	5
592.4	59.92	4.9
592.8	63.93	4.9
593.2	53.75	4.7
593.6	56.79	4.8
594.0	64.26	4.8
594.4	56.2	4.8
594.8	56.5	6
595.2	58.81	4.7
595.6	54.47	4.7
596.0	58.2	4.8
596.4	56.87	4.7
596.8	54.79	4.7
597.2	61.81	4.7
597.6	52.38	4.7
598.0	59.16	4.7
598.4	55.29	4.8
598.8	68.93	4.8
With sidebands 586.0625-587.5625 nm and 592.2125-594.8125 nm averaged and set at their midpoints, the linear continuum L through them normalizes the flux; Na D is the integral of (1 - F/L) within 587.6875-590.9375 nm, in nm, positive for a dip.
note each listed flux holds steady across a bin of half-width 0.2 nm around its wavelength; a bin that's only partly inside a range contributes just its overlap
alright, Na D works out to 0.07 nm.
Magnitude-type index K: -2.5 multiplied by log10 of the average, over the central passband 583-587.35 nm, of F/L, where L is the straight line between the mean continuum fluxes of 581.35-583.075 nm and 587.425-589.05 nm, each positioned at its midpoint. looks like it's 0.02 mag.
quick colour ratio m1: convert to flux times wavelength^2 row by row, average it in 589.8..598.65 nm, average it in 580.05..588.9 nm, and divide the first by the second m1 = 0.95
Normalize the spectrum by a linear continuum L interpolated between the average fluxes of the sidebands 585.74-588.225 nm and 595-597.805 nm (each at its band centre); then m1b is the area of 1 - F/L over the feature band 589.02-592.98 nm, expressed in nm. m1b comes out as 0.12 nm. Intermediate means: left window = 64.7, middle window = 59.5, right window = 56.8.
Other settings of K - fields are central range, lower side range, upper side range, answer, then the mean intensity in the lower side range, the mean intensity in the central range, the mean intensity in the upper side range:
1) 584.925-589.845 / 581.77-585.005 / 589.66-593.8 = -0.04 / 61.9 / 62.7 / 58.6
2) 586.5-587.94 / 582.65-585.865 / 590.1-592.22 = -0.10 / 62.3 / 66.4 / 58.5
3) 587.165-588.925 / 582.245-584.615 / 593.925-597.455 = -0.09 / 61.2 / 65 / 57.7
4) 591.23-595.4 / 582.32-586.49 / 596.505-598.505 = 0.00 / 61.9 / 58.5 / 56.8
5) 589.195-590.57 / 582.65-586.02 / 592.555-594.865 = 0.03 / 62.3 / 58.7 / 58.7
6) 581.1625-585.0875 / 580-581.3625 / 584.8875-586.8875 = 0.04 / 65.8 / 61.5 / 61.7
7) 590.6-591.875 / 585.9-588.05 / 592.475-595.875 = 0.03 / 64.9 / 59.5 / 58.2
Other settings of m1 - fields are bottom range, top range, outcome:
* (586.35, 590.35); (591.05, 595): 0.96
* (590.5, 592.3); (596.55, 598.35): 0.98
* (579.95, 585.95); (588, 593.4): 0.97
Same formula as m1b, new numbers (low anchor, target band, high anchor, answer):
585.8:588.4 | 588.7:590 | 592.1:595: 0.062 nm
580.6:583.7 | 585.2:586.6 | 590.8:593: -0.009 nm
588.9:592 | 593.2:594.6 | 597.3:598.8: 0.002 nm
